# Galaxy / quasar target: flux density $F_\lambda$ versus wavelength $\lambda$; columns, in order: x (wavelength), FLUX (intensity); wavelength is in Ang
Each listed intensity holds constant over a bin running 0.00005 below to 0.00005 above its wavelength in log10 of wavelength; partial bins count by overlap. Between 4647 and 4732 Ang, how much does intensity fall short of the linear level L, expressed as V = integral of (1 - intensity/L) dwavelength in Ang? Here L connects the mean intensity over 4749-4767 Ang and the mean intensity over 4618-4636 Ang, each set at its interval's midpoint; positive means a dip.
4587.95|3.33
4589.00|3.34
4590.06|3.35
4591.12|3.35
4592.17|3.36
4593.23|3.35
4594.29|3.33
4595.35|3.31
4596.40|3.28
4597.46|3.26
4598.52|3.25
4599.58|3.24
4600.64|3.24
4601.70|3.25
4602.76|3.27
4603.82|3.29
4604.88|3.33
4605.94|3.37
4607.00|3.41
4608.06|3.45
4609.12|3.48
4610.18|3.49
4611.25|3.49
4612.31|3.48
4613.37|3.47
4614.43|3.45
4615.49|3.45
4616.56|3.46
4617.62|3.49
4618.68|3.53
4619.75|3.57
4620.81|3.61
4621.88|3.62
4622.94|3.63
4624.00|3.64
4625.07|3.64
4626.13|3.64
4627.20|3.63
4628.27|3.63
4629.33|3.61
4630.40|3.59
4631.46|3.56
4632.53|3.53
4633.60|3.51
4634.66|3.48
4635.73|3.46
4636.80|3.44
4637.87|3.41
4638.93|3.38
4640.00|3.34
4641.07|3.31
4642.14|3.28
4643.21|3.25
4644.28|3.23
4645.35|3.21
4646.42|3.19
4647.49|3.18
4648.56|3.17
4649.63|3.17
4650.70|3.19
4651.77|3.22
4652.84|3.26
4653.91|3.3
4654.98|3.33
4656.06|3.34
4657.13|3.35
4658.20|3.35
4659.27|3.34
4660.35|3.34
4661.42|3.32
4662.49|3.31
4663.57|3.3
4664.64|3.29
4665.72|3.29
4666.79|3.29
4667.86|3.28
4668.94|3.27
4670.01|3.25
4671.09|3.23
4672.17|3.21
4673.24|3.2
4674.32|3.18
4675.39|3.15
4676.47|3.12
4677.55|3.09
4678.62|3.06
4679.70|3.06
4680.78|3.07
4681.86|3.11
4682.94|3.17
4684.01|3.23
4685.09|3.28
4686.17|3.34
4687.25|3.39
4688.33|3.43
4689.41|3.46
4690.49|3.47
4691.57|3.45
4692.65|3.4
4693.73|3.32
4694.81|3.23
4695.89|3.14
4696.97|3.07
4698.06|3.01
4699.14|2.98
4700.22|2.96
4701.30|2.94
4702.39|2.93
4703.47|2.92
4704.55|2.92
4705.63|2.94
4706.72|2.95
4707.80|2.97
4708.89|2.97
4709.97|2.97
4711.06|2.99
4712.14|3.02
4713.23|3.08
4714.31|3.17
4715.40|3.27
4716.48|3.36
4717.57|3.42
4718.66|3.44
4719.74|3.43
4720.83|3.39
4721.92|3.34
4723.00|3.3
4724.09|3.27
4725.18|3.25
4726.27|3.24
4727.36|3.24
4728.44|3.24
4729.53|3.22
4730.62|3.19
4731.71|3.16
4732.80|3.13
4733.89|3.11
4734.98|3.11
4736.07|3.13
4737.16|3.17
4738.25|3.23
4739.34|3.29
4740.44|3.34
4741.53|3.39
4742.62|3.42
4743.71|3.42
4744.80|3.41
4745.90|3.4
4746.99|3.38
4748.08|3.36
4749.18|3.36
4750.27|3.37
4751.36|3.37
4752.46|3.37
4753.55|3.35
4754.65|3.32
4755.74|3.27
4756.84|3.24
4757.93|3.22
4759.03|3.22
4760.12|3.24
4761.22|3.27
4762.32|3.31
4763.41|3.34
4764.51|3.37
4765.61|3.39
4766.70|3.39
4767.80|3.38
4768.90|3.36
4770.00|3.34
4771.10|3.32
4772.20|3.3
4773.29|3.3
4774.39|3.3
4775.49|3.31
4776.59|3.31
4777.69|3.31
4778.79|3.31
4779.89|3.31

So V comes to 6.07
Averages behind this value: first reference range 3.58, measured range 3.21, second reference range 3.32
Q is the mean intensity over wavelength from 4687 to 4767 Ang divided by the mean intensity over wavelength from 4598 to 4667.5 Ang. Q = 0.95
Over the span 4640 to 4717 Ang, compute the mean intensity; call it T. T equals 3.2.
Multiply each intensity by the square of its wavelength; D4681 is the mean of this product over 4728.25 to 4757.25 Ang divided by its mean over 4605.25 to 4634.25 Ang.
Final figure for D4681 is 1.0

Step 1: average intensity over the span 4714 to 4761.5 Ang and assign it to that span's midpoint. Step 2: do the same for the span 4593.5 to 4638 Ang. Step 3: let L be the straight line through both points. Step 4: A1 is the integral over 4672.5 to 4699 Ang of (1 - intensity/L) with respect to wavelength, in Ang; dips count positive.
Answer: 1.11 Ang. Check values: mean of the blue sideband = 3.46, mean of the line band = 3.22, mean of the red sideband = 3.29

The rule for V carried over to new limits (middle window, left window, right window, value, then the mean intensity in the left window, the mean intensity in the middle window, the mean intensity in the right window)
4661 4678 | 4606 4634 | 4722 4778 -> 1.0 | 3.54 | 3.24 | 3.3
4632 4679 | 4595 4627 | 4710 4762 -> 1.4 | 3.44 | 3.28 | 3.27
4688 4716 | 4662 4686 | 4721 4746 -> 1.0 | 3.2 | 3.11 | 3.26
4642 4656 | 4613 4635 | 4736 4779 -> 1.1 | 3.56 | 3.23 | 3.32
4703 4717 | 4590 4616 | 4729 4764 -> 1.1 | 3.36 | 3.04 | 3.28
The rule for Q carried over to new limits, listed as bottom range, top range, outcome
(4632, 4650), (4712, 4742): 0.98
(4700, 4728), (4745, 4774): 1.06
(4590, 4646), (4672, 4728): 0.93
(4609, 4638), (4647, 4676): 0.92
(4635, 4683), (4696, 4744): 0.97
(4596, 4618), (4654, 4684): 0.96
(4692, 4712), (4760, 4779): 1.10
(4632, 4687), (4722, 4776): 1.01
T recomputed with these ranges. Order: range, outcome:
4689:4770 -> 3.24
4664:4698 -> 3.24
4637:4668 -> 3.29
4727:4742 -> 3.21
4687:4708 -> 3.14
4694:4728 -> 3.13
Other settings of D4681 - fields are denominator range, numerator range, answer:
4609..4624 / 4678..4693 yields 0.96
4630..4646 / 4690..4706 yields 0.94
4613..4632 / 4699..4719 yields 0.89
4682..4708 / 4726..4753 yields 1.06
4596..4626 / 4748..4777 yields 1.03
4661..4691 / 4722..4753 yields 1.04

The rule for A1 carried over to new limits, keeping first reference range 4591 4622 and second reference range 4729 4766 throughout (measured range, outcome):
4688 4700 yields 0.3 Ang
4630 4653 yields 0.2 Ang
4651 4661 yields 0.1 Ang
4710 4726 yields 0.3 Ang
